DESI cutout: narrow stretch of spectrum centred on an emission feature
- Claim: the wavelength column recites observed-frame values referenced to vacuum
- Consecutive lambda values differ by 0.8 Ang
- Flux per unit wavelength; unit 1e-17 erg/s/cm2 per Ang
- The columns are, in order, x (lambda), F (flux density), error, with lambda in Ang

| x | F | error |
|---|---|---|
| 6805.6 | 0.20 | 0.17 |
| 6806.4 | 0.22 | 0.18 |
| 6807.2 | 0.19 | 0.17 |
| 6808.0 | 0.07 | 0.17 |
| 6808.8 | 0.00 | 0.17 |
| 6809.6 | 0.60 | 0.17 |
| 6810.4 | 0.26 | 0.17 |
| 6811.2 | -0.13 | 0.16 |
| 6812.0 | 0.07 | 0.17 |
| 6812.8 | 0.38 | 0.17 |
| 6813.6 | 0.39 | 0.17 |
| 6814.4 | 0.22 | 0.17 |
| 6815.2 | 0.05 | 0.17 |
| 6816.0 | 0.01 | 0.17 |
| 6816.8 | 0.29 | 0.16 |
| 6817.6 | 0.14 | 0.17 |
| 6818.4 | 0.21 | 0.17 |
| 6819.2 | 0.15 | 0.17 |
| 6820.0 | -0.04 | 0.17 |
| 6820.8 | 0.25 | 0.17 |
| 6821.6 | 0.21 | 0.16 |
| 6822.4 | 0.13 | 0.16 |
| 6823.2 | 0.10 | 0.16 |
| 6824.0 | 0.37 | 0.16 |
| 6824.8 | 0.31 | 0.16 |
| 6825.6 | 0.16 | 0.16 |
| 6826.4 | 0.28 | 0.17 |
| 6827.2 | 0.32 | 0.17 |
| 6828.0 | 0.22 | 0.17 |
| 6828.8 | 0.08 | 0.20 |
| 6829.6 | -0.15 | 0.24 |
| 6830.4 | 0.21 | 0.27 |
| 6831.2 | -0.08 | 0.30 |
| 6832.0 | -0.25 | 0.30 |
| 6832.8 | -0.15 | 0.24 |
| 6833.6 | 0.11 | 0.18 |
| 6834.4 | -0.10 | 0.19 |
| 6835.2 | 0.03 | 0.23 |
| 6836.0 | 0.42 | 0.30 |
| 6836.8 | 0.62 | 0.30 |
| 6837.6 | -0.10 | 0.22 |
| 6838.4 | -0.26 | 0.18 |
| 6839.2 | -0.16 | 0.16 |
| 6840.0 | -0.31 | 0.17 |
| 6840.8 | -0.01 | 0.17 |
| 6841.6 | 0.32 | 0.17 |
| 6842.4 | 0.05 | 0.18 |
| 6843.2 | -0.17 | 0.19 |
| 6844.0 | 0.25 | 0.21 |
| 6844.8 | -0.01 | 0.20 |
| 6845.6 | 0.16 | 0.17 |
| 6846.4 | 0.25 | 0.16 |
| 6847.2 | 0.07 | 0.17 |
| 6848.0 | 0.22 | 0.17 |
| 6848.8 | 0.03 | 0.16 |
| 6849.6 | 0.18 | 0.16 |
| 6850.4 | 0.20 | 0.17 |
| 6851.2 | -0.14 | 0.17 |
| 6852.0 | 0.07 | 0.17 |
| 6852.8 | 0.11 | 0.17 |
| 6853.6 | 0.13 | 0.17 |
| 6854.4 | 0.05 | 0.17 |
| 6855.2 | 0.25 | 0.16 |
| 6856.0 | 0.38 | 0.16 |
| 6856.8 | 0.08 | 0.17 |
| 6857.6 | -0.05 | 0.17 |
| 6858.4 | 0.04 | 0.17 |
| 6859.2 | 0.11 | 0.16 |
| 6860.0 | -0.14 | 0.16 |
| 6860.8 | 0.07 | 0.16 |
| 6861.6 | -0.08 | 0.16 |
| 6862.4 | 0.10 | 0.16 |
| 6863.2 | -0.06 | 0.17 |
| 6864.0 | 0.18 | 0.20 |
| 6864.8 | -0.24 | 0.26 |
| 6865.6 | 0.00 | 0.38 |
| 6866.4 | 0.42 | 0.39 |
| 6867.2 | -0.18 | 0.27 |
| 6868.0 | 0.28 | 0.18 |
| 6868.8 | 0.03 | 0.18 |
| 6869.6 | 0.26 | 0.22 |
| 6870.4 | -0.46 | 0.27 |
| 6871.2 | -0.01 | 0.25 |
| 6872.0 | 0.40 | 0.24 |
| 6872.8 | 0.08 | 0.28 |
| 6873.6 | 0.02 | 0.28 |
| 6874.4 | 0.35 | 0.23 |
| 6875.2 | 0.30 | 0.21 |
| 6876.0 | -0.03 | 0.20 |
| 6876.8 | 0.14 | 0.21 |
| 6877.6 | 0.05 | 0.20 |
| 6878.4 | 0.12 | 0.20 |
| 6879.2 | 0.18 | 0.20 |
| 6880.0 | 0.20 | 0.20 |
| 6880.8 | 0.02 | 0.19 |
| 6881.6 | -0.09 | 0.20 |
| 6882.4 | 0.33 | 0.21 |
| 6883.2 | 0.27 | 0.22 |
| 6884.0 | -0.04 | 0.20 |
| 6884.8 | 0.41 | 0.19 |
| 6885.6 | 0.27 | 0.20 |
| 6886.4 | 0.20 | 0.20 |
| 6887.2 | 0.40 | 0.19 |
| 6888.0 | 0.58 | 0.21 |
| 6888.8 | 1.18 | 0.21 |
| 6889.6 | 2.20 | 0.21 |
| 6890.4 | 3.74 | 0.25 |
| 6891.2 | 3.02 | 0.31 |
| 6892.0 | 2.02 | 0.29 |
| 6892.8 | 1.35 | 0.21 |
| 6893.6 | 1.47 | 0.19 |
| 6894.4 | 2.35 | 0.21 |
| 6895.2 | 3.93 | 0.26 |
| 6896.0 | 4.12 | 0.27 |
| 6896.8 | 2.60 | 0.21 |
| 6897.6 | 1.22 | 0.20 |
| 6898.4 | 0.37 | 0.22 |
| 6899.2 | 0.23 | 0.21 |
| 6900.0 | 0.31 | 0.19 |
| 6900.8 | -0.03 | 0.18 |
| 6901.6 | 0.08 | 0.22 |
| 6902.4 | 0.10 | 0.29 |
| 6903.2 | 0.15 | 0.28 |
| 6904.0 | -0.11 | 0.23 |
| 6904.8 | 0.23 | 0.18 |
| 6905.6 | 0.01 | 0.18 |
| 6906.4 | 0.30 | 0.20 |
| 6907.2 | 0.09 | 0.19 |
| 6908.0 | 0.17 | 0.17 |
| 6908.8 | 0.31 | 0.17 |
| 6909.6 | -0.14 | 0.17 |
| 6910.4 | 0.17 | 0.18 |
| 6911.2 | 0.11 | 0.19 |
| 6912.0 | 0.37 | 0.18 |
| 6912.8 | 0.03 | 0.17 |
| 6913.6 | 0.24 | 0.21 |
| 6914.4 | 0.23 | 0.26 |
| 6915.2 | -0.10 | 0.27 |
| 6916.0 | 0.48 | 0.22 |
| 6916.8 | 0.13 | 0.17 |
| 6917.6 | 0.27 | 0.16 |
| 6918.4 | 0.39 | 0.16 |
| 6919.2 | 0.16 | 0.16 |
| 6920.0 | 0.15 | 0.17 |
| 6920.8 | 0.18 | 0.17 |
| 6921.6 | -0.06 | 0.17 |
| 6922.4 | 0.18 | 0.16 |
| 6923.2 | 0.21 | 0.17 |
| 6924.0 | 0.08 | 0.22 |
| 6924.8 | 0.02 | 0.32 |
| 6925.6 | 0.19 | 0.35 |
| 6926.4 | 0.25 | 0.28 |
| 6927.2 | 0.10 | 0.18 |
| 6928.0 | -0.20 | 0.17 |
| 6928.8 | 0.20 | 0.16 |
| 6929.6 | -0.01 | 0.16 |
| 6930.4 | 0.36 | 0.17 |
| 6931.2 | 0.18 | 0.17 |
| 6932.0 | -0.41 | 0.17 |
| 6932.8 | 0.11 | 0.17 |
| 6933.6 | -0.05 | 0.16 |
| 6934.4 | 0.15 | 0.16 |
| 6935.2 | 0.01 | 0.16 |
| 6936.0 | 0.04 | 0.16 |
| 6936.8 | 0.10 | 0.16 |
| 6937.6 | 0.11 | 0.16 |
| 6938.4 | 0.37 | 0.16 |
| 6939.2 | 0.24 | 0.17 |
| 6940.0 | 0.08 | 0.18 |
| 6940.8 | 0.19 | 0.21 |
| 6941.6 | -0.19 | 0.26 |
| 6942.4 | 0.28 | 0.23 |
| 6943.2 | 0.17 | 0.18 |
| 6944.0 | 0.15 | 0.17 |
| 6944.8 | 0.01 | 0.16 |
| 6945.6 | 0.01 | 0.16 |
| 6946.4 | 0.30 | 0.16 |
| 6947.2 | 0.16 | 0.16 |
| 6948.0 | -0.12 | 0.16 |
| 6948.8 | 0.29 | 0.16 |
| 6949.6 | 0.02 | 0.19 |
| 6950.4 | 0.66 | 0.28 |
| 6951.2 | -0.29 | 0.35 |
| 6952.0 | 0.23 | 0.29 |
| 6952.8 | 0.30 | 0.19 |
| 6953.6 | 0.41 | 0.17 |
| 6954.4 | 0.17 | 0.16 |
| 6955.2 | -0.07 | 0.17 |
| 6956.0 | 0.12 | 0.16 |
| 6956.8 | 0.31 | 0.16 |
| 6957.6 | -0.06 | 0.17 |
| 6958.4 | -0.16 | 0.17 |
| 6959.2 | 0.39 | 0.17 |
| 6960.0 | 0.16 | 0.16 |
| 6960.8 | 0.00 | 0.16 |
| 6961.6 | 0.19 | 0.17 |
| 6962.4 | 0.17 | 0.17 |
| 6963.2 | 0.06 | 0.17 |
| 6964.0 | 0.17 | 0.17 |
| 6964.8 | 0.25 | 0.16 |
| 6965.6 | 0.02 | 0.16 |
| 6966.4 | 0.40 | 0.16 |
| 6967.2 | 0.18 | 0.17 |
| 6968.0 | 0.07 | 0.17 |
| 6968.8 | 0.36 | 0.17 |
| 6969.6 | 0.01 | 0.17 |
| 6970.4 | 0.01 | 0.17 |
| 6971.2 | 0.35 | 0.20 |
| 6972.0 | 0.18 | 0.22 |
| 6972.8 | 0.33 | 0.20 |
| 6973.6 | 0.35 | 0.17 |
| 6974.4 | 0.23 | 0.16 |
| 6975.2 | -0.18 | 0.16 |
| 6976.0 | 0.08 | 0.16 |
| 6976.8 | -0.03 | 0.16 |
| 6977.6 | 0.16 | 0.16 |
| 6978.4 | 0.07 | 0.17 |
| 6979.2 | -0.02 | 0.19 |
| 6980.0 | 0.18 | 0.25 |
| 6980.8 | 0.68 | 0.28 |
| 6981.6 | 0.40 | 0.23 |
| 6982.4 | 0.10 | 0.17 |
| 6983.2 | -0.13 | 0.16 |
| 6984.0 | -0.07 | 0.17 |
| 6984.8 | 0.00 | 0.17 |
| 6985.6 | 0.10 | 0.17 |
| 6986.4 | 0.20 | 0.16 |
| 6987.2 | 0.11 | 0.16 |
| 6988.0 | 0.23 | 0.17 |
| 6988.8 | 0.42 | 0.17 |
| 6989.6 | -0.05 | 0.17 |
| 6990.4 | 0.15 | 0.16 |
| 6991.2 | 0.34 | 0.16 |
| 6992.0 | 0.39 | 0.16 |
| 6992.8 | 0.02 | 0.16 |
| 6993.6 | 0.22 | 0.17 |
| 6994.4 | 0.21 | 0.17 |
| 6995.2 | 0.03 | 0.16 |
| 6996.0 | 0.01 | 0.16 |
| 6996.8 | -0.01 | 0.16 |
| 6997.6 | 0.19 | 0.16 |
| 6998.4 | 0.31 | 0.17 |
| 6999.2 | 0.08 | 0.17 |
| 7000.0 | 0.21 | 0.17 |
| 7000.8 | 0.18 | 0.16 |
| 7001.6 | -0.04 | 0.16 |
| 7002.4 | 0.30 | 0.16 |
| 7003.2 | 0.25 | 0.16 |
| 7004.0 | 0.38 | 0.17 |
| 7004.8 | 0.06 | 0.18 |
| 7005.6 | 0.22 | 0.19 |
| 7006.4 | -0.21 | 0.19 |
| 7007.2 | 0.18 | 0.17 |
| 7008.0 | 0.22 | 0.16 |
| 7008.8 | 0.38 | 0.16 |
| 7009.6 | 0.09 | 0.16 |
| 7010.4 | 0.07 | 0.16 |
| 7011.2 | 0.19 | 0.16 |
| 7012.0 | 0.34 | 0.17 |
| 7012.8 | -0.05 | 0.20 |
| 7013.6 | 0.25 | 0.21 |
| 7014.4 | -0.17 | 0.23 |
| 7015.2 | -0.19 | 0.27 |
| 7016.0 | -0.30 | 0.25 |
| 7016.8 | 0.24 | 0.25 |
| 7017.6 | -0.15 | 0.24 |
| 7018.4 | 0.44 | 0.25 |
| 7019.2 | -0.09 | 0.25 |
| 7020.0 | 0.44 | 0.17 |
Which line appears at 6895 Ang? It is [O II] 3727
